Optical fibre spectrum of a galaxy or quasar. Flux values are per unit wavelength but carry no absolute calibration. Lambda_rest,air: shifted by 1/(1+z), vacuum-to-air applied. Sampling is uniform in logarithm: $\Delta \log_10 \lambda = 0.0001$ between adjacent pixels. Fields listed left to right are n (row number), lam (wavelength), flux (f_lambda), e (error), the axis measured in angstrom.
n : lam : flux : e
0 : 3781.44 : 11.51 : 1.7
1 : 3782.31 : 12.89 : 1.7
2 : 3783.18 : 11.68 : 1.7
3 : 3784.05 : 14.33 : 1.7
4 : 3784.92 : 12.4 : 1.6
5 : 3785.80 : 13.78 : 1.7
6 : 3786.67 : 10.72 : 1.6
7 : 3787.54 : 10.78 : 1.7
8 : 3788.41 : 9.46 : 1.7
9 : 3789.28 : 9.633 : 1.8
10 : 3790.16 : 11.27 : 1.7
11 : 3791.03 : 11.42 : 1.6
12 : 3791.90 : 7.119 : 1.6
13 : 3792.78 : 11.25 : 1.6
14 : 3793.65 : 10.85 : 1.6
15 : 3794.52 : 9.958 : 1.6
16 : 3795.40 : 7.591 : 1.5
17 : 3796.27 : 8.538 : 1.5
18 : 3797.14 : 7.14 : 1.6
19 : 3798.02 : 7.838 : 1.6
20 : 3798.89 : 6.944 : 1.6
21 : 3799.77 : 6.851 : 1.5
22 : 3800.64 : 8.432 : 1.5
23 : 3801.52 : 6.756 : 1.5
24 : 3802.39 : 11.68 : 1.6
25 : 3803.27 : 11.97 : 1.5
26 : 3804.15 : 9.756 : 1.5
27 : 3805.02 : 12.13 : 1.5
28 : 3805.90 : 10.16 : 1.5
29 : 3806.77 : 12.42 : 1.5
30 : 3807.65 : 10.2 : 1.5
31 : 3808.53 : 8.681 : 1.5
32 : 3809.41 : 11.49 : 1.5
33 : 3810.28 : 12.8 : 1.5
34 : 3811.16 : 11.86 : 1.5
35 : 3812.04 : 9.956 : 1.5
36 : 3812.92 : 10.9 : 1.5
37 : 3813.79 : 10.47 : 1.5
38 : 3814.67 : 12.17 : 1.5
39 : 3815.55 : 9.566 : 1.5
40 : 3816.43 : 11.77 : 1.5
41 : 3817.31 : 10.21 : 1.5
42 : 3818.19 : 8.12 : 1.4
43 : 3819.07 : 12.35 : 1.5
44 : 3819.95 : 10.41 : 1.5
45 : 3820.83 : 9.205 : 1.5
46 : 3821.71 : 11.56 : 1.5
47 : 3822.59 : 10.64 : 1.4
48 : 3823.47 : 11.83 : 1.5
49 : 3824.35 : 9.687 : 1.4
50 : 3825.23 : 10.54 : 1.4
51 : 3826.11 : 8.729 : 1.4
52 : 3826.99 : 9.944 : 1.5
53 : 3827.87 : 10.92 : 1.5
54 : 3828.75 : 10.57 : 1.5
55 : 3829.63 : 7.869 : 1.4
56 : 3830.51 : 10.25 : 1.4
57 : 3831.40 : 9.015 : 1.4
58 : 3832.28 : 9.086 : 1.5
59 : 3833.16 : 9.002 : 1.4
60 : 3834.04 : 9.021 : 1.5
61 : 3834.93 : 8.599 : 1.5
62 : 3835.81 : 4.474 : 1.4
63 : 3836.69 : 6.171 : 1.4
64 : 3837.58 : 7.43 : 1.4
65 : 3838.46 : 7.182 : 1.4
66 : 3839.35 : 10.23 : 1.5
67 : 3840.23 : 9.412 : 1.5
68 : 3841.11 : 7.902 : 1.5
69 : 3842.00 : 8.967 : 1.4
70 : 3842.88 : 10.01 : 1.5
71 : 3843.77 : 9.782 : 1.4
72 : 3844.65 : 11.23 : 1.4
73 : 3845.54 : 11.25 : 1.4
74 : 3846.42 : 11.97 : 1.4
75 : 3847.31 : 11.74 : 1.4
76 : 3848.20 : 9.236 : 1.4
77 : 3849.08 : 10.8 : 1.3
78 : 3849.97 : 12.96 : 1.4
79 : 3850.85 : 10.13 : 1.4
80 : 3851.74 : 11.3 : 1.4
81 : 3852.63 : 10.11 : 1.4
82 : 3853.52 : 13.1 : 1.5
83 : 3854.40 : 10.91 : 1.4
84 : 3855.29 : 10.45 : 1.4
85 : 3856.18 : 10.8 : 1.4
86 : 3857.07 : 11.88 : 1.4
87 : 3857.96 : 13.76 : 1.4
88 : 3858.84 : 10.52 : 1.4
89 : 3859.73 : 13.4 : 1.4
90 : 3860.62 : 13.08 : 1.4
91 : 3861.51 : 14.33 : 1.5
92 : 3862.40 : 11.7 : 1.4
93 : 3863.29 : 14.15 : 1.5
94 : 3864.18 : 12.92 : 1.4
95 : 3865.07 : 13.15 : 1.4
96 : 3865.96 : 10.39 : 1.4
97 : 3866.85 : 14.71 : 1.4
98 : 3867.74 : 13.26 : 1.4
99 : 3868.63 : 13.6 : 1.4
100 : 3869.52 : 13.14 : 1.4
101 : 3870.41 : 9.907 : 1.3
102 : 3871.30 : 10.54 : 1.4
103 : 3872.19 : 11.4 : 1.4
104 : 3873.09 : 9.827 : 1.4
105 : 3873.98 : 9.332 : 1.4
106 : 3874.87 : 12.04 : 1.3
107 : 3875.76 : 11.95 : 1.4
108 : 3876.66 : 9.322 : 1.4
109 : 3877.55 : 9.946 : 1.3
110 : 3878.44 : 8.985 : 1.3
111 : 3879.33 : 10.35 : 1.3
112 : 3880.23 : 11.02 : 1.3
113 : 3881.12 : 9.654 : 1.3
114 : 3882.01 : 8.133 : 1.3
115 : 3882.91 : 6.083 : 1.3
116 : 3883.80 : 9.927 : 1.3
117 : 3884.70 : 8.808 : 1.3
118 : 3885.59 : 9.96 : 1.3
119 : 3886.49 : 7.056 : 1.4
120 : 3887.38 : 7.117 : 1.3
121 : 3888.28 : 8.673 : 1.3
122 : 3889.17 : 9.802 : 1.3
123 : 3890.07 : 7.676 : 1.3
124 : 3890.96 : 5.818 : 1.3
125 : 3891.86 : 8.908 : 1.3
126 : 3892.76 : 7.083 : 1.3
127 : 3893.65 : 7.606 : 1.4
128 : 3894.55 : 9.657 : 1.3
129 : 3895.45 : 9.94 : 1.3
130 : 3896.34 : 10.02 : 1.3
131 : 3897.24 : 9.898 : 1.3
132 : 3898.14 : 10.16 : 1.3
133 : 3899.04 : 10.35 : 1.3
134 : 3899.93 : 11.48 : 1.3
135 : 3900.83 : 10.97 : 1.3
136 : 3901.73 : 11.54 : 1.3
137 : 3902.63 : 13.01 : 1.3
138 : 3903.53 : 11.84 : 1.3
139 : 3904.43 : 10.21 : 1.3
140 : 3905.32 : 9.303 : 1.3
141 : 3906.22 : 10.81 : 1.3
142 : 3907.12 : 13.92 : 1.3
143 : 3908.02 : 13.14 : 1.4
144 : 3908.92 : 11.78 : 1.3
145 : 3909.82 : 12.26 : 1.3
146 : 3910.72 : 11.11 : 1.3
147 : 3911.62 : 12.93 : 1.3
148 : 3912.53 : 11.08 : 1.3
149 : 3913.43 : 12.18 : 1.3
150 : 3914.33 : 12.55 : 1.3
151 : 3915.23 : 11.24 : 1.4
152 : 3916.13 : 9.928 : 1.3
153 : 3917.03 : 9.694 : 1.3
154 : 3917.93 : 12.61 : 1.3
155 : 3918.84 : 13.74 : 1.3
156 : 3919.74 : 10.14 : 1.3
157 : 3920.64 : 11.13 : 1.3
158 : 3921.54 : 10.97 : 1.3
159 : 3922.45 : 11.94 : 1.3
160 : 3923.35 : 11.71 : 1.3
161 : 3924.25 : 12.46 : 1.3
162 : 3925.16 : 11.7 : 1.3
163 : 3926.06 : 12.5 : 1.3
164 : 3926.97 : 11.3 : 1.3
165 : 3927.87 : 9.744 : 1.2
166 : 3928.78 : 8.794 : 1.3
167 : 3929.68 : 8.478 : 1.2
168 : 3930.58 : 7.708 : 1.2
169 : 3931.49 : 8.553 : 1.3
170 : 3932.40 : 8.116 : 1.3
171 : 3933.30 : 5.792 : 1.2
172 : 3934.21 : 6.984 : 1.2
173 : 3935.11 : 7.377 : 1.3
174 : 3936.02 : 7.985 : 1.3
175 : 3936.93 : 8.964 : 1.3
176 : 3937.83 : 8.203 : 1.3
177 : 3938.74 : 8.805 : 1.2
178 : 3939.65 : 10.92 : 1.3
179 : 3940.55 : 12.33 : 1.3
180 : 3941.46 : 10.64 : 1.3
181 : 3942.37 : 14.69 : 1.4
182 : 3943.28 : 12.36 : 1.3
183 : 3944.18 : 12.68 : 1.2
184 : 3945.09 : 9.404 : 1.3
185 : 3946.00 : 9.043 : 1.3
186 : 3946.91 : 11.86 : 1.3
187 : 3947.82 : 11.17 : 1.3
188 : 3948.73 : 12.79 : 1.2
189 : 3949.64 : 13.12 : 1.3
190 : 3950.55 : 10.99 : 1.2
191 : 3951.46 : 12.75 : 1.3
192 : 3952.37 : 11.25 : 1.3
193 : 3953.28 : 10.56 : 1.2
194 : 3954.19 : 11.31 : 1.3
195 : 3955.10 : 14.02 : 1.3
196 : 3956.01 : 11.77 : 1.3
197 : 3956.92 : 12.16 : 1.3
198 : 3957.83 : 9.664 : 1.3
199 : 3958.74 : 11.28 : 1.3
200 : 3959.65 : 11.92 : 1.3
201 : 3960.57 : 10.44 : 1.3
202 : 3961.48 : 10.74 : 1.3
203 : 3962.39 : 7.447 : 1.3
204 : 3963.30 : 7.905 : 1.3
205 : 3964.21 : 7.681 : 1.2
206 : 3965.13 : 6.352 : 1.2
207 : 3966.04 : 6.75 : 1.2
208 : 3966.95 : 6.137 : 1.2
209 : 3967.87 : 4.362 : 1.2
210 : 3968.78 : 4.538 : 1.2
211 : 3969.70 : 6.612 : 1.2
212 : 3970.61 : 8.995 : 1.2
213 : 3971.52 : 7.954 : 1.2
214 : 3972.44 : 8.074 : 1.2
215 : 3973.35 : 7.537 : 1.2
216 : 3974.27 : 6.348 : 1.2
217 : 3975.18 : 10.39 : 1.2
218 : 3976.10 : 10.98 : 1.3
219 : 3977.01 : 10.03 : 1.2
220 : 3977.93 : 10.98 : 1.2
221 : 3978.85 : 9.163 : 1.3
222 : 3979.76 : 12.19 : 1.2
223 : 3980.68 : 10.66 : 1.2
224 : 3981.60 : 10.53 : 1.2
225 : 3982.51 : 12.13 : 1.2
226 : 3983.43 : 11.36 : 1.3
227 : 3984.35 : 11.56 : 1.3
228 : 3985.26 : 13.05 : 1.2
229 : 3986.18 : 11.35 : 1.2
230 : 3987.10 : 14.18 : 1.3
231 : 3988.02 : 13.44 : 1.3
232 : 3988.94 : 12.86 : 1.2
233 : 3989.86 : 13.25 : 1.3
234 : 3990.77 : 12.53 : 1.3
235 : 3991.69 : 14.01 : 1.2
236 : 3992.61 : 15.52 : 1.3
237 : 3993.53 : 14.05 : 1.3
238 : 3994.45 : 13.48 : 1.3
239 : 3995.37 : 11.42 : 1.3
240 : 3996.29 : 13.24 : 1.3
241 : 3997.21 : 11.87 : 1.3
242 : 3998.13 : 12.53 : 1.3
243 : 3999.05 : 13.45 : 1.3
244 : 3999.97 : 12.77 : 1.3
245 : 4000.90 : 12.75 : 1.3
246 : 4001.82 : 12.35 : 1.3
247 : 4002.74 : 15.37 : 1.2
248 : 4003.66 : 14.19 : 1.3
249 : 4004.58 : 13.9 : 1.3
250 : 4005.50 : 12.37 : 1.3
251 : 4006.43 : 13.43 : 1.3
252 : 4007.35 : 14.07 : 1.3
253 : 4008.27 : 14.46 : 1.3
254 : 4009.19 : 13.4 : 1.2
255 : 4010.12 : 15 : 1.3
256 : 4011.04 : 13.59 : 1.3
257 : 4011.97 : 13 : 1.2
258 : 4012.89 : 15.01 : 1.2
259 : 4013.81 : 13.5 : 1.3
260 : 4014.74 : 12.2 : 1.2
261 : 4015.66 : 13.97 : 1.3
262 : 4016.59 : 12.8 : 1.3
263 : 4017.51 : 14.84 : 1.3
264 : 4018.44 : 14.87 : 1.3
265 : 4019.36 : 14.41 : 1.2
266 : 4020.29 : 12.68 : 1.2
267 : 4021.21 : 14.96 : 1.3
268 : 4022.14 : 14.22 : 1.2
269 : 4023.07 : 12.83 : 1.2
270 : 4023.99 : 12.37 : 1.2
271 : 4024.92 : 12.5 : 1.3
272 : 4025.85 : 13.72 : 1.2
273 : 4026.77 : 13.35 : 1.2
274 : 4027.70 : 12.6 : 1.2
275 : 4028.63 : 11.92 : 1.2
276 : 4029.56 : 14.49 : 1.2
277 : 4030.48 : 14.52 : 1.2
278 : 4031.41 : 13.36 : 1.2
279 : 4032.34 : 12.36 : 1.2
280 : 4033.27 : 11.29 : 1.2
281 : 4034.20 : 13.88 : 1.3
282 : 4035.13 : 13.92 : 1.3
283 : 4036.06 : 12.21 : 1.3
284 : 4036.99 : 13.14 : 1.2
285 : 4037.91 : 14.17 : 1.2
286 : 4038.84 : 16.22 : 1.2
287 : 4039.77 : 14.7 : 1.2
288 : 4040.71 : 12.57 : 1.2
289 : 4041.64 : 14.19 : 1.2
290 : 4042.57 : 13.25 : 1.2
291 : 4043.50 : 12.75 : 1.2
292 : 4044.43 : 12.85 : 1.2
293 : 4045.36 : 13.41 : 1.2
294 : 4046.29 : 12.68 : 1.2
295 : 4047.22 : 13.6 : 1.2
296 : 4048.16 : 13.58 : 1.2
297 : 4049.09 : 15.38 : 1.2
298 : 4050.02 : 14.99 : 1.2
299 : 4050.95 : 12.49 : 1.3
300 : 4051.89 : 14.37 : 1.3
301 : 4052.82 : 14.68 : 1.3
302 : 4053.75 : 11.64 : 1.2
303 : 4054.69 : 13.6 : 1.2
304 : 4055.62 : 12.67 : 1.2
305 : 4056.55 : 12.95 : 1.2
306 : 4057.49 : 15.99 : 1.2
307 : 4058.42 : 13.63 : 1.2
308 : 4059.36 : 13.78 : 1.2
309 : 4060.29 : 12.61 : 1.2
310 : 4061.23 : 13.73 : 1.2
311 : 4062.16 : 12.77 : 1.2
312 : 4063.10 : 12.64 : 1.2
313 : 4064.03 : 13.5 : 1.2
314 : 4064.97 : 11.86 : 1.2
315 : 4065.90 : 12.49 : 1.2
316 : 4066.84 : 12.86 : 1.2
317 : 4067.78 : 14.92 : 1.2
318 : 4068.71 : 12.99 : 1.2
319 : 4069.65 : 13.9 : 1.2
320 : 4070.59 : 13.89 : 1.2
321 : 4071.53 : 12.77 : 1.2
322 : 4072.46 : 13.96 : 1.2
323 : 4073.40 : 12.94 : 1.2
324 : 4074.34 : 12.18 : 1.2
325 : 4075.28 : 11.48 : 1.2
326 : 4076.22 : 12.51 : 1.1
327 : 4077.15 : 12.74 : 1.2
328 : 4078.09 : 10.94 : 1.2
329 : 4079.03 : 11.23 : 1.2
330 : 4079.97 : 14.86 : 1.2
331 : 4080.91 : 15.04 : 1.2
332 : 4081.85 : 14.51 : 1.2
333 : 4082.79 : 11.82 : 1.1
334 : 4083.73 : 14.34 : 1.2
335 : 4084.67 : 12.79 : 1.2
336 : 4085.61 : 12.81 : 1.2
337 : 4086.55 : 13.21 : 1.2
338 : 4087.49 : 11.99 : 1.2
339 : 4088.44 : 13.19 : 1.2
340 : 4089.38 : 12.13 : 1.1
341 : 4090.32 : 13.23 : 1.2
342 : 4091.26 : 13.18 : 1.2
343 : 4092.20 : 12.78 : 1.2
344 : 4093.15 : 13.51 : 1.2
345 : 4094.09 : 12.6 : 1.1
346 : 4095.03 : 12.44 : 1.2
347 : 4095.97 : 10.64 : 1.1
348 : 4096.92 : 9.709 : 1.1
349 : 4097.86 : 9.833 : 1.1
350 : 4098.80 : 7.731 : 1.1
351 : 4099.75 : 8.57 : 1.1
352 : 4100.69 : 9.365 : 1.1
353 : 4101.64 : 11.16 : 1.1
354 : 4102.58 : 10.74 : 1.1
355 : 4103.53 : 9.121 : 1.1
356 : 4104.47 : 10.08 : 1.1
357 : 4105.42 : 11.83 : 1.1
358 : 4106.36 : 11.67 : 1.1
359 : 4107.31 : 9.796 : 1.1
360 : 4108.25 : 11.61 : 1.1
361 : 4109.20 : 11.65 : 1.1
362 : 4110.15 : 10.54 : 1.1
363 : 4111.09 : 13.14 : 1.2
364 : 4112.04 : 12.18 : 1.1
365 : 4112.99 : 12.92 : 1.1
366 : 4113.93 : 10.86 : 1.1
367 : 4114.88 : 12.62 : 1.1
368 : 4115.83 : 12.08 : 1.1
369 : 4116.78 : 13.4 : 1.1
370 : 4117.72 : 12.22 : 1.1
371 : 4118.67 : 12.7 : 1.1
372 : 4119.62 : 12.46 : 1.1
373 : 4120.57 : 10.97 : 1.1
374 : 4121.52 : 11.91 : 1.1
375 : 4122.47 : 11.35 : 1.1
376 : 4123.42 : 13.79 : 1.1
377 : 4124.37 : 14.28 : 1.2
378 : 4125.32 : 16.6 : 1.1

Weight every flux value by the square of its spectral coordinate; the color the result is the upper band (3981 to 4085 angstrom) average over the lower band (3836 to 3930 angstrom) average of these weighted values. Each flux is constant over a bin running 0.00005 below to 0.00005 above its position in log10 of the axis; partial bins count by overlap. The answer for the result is 1.34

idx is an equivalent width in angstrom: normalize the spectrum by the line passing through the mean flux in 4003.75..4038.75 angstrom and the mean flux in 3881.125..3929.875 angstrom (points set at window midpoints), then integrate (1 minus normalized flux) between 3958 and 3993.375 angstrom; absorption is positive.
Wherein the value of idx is 6.52 angstrom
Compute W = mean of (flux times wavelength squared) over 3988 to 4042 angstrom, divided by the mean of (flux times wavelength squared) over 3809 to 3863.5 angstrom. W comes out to 1.41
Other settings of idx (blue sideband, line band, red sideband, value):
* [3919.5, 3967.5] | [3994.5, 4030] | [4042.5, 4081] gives -4.3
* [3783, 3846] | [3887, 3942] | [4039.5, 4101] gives 4.2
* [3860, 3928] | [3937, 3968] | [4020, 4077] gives 3.5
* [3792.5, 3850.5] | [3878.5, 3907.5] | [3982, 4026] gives 4.3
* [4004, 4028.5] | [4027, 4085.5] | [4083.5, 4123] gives -2.8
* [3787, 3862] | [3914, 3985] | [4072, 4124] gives 5.8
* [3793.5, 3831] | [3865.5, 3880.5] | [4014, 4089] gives -0.4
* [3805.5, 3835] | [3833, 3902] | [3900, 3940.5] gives 1.4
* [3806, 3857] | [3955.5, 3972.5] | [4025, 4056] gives 5.2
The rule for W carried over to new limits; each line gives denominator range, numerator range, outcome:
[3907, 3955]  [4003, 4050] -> 1.31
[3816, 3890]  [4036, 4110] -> 1.37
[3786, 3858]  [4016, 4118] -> 1.45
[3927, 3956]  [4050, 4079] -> 1.36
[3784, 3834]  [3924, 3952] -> 1.08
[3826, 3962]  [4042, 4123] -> 1.30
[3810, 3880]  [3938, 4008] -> 1.12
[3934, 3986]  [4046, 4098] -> 1.38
